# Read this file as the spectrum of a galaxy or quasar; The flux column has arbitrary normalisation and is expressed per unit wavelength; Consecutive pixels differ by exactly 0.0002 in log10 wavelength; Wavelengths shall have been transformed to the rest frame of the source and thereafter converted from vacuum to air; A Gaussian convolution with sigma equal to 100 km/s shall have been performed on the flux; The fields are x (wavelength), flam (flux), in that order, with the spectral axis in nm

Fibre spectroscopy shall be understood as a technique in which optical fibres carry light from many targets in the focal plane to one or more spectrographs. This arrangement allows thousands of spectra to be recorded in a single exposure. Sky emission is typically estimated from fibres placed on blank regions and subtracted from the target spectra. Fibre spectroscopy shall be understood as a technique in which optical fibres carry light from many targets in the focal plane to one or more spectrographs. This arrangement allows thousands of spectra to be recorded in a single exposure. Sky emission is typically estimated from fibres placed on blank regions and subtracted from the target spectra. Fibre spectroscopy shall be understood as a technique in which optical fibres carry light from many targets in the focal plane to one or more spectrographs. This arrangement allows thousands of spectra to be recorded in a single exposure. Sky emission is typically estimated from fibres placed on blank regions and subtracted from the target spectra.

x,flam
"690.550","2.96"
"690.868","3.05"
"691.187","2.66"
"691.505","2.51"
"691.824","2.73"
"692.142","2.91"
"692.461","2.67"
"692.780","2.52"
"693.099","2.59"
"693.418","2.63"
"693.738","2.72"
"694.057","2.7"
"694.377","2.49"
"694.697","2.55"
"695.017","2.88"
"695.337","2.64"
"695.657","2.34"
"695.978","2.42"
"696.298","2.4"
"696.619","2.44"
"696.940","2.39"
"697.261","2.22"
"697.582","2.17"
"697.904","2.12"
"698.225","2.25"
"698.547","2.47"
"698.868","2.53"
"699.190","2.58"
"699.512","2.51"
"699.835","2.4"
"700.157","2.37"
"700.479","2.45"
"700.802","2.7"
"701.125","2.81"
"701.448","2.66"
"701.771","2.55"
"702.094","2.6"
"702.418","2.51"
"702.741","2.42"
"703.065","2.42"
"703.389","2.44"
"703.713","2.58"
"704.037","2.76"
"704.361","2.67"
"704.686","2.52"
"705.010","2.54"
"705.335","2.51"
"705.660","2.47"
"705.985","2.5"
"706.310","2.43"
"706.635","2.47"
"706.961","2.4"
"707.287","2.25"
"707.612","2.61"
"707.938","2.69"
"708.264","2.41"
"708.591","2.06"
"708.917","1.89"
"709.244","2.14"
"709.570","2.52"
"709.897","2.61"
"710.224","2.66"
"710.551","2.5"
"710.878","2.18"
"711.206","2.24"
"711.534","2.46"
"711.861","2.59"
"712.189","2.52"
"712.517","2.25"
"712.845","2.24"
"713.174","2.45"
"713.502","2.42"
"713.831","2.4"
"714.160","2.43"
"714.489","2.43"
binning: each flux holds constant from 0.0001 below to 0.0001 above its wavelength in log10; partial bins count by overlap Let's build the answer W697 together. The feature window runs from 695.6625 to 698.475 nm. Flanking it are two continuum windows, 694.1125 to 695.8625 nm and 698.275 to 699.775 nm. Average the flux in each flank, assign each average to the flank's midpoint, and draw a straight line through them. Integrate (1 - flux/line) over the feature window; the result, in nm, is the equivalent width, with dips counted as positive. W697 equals 0.253 nm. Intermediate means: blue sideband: 2.58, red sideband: 2.49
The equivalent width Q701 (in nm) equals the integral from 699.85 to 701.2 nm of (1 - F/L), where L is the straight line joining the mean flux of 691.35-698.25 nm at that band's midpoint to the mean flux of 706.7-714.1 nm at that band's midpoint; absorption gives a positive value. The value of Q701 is -0.04 nm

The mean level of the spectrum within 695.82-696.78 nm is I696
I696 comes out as 2.42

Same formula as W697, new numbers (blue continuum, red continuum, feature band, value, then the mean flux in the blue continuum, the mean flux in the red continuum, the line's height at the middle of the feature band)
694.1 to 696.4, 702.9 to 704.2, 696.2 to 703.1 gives 0.250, 2.54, 2.55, 2.55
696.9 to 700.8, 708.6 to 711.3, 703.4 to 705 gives -0.168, 2.38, 2.33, 2.36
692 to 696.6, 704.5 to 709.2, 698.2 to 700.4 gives 0.056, 2.6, 2.4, 2.52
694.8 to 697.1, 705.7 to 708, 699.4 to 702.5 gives -0.088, 2.5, 2.47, 2.49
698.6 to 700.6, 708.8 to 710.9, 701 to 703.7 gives -0.110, 2.47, 2.38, 2.45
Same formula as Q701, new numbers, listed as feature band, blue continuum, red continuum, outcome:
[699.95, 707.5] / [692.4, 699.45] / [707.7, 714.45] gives -0.27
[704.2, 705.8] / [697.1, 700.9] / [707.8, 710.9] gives -0.11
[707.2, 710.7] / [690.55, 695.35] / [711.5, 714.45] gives 0.11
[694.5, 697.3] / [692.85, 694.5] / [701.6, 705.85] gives 0.13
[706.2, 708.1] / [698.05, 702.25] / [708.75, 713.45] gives -0.04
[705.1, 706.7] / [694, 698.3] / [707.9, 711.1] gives -0.07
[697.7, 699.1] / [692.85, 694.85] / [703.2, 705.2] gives 0.13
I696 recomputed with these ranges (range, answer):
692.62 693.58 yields 2.58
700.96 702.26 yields 2.65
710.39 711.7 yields 2.35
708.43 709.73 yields 2.15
